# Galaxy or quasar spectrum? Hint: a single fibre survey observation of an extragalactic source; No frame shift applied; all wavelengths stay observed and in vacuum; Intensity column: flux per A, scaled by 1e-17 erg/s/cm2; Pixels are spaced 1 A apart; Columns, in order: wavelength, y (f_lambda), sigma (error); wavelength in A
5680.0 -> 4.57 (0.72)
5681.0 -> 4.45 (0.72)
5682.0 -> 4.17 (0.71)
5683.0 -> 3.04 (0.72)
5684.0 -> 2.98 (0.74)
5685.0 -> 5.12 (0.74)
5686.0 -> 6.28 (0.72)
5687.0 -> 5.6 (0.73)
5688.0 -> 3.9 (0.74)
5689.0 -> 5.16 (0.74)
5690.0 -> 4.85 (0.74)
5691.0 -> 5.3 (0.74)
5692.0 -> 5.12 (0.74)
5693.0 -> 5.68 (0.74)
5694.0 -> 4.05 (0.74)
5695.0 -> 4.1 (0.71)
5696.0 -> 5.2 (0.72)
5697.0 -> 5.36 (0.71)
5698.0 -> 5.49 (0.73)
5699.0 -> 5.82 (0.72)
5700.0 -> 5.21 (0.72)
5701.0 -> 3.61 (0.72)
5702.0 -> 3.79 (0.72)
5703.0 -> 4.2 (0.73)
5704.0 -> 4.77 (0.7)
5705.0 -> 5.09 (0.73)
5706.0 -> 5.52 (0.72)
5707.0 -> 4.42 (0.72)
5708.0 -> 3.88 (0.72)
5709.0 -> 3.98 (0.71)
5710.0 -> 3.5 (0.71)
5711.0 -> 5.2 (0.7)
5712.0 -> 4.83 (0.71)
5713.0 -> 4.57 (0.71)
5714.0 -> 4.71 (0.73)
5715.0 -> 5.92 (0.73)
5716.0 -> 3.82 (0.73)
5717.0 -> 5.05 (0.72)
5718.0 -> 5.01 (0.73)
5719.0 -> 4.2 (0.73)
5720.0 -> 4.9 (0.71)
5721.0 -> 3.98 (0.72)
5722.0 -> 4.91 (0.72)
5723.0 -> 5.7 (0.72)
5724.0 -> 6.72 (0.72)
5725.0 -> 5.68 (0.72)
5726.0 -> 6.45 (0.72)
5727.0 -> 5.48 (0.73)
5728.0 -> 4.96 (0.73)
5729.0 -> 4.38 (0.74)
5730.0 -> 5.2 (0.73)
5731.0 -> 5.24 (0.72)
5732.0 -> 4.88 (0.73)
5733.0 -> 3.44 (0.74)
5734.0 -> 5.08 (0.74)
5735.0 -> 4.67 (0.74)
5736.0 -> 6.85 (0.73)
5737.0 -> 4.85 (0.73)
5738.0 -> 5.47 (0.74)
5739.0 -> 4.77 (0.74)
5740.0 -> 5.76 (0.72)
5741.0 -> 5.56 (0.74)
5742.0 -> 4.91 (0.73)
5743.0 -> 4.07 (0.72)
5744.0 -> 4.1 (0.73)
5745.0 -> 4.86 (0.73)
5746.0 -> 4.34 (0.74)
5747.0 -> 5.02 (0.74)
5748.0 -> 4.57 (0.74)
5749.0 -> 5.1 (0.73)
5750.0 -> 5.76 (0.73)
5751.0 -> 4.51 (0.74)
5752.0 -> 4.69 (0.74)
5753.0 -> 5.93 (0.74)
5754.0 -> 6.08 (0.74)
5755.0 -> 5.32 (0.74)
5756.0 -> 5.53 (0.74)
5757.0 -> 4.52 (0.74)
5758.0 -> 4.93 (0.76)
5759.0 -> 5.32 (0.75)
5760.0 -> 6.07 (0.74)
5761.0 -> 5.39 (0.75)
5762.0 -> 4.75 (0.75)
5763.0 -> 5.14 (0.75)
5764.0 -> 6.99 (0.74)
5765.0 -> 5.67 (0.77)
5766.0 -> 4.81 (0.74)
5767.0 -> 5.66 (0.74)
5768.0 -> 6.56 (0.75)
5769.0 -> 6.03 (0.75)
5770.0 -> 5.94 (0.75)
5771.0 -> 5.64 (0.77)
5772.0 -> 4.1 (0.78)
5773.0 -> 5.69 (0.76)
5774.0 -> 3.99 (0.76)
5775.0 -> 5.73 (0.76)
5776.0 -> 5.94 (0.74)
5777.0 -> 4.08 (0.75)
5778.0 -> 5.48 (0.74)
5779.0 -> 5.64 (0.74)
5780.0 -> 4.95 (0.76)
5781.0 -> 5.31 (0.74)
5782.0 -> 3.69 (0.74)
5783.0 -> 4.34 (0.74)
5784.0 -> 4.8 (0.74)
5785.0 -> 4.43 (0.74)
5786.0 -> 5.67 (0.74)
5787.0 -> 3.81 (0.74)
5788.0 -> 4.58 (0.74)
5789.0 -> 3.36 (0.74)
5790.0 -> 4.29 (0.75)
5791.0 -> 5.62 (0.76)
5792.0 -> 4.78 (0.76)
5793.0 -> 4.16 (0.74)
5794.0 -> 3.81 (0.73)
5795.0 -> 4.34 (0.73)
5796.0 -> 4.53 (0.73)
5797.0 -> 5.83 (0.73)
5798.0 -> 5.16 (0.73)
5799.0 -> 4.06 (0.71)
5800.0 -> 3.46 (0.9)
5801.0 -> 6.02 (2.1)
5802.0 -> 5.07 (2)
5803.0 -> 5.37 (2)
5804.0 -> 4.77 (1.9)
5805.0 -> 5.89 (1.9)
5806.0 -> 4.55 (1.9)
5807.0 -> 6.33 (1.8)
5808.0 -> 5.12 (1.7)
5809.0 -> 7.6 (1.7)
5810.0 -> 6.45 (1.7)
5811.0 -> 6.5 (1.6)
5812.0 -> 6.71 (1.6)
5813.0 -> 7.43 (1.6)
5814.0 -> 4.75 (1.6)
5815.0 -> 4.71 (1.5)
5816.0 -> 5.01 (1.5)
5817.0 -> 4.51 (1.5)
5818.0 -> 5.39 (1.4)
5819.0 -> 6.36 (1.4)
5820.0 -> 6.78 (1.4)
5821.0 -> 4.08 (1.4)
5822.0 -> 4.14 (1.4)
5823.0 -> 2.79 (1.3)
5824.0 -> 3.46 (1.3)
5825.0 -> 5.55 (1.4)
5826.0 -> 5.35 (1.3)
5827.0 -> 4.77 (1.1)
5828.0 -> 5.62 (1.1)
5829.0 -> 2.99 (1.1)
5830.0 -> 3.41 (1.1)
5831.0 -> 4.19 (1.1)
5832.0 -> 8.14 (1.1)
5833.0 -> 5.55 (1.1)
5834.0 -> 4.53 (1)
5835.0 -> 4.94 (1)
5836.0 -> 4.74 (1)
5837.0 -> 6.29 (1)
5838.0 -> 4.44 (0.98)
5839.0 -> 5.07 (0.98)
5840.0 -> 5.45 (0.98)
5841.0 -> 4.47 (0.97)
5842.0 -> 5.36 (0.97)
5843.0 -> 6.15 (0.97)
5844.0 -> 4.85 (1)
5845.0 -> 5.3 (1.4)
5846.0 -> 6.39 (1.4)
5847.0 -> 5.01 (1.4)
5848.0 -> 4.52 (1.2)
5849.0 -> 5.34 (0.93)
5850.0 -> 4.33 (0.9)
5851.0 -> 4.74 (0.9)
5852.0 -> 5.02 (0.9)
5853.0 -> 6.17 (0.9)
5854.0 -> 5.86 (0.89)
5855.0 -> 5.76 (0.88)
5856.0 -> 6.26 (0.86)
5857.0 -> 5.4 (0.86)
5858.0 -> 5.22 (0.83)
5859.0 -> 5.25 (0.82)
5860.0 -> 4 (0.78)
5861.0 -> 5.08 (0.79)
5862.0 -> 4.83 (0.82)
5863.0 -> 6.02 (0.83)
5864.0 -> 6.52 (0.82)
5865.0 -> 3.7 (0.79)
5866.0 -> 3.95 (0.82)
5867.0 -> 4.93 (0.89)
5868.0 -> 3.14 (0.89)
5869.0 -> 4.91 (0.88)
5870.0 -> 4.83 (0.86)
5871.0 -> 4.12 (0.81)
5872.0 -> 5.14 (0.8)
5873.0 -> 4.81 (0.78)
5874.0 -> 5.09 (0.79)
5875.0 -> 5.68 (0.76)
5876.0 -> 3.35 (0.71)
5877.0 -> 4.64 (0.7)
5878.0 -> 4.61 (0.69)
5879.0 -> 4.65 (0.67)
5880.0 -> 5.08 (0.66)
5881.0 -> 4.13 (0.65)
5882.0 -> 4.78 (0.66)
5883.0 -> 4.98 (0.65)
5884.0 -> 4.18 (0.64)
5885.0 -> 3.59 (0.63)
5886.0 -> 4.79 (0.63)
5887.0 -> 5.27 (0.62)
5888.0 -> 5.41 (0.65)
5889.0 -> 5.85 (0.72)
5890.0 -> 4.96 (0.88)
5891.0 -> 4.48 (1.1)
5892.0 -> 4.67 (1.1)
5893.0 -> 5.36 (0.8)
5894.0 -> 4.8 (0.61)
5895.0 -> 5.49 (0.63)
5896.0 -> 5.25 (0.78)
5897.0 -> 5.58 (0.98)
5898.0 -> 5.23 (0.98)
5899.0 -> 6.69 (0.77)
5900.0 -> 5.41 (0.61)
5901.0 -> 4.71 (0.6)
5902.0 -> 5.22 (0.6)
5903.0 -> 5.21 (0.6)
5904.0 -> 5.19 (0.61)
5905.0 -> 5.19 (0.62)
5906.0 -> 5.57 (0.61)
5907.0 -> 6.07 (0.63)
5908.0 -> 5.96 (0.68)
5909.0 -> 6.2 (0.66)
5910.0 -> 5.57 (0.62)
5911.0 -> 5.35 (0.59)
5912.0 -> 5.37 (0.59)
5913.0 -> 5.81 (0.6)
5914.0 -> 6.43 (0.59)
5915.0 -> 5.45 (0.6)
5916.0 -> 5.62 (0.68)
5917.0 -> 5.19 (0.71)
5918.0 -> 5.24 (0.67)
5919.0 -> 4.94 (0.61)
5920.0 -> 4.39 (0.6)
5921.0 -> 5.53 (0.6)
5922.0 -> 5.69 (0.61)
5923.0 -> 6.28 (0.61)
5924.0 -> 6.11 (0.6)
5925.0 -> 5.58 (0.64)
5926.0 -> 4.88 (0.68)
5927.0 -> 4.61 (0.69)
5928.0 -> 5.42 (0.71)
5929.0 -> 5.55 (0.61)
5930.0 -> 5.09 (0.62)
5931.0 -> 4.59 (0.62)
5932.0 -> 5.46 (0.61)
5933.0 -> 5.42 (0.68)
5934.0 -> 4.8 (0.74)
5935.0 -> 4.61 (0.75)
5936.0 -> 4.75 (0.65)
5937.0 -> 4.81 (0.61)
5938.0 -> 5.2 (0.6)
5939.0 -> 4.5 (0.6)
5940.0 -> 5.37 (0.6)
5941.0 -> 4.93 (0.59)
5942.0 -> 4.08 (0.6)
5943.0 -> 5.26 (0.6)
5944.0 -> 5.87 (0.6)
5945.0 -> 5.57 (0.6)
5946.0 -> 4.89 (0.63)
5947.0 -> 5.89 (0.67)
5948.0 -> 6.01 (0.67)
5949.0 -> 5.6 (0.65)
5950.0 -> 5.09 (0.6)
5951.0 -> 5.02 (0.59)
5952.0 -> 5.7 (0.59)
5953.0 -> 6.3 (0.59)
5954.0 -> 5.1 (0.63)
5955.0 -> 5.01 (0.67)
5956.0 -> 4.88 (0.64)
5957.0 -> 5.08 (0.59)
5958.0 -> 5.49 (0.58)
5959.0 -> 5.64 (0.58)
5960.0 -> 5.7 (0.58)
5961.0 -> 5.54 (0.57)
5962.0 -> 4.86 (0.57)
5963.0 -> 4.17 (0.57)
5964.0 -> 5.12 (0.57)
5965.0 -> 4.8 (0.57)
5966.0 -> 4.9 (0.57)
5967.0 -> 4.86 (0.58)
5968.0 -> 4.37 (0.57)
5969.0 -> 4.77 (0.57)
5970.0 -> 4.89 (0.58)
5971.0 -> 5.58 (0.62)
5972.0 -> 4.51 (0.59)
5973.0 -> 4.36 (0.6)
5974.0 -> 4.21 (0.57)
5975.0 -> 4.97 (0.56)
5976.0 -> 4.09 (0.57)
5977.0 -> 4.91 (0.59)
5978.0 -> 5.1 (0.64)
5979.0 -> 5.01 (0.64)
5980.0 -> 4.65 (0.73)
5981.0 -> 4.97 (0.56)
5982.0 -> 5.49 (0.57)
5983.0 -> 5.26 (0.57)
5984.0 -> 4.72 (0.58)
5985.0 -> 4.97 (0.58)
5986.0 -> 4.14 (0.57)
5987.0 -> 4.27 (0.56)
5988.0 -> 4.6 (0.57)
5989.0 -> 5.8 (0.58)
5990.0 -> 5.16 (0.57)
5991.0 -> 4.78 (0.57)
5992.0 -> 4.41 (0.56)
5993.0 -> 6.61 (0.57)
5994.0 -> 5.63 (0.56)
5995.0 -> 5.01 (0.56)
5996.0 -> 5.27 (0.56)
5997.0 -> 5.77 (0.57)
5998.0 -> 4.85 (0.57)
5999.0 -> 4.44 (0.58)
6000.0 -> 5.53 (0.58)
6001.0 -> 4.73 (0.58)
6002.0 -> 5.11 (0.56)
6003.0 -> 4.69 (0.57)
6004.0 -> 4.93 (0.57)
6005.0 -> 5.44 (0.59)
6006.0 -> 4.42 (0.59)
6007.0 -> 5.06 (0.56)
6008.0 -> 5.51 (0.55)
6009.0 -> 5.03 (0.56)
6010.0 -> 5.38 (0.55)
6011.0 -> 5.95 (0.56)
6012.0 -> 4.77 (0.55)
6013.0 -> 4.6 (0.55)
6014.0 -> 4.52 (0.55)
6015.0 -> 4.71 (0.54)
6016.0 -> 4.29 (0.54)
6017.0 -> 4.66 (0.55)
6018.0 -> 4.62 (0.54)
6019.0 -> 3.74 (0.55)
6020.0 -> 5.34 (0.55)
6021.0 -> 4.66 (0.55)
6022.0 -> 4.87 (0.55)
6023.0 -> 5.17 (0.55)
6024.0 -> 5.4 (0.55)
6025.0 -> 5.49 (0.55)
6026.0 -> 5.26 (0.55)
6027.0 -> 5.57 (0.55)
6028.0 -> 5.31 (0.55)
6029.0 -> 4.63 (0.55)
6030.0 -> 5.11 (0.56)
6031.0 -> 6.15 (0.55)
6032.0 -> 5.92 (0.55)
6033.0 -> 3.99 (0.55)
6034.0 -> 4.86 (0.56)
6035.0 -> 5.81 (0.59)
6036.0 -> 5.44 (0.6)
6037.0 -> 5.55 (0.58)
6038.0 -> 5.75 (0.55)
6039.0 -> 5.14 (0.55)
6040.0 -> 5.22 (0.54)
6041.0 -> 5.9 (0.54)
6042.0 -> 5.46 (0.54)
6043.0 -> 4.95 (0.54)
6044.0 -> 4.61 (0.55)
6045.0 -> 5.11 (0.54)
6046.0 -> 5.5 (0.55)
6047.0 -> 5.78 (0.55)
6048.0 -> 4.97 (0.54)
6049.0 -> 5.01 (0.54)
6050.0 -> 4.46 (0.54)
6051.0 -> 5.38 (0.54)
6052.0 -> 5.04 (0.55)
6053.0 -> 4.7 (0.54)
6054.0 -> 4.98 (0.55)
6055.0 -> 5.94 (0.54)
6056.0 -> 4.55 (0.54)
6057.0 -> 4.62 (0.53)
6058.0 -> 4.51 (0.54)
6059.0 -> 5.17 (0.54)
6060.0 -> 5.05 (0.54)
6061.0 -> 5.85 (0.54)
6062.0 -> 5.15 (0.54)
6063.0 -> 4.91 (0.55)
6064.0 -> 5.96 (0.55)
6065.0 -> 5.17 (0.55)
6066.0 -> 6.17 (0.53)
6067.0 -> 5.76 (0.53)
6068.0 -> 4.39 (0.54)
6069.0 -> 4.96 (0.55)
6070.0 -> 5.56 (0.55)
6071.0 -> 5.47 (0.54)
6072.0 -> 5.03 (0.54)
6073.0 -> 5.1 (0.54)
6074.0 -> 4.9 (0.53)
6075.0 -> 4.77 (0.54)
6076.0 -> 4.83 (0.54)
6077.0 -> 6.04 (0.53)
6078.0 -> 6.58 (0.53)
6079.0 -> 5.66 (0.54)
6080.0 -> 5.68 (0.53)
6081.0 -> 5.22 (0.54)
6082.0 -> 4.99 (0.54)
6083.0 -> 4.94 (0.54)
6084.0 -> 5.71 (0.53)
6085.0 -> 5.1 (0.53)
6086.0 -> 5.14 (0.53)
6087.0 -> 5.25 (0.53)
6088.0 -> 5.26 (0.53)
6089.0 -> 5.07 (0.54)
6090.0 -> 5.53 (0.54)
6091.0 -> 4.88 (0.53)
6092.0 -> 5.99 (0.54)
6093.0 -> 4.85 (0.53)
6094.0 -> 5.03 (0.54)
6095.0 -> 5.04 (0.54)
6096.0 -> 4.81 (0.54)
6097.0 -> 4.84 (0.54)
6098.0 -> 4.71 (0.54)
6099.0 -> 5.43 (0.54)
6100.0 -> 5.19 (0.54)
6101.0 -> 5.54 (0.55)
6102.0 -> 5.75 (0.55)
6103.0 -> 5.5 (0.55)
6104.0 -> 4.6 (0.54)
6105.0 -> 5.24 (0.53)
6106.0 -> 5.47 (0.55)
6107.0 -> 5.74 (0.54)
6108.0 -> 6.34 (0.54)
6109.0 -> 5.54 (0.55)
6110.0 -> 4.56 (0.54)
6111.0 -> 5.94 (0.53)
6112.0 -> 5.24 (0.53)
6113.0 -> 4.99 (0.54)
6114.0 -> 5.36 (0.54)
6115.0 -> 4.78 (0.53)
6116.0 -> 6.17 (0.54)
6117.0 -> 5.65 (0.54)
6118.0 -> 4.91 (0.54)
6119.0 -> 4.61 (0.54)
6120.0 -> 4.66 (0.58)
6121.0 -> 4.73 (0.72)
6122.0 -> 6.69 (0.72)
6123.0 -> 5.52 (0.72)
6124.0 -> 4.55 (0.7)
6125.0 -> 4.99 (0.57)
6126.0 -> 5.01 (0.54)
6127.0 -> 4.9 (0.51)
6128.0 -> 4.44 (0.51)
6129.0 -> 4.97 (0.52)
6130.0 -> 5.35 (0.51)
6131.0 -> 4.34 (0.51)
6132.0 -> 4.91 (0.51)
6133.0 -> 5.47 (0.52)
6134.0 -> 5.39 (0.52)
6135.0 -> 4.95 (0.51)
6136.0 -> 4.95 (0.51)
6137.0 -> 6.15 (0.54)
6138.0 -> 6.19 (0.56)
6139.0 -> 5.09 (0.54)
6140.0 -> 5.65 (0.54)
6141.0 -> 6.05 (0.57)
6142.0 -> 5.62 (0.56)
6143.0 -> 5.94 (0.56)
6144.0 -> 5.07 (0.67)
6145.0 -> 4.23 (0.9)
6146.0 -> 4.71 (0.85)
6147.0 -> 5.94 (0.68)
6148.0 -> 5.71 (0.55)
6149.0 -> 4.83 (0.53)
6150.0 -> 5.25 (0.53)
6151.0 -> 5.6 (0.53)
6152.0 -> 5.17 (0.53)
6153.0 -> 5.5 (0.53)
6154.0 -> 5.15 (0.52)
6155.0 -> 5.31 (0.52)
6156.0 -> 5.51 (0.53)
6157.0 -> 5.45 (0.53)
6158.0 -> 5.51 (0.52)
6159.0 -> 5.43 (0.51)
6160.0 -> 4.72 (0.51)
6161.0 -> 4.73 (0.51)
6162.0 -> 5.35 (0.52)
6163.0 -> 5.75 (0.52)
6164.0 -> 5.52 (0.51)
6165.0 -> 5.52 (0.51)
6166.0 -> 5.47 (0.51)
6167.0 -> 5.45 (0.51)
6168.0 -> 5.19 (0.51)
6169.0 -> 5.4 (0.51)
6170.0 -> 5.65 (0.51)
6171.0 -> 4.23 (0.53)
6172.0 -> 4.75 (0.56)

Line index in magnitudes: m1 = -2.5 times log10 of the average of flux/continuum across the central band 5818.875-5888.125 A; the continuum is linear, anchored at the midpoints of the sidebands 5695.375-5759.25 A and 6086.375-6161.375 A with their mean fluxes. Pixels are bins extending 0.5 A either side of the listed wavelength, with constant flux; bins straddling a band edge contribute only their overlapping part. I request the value 0.03 mag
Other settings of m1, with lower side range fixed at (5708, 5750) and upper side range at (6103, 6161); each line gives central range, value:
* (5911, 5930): -0.07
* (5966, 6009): 0.04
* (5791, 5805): 0.05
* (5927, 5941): 0.02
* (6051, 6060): 0.05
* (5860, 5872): 0.07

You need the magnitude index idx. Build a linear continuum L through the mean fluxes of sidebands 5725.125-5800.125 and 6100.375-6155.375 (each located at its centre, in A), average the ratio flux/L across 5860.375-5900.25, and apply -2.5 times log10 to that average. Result 0.05 mag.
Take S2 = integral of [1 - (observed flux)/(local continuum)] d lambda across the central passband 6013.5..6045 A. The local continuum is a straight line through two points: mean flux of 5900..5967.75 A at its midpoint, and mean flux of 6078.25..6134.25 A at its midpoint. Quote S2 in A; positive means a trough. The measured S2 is 0.9 A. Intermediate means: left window 5.29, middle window 5.1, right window 5.22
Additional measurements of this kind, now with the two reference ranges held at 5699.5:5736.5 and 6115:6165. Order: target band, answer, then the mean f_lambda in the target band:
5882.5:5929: -2.6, 5.32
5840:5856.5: -1.2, 5.35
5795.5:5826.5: -2.1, 5.28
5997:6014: 0.3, 5.03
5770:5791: 0.4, 4.82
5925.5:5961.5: -1.0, 5.21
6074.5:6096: -0.4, 5.3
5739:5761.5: -1.0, 5.1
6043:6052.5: 0.2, 5.09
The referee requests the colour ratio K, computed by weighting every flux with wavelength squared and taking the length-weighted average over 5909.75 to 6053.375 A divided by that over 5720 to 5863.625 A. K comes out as 1.1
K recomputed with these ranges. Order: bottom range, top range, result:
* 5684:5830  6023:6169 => 1.17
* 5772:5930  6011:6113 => 1.09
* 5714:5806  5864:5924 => 1.06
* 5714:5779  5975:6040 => 1.06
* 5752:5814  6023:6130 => 1.11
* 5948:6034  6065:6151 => 1.09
